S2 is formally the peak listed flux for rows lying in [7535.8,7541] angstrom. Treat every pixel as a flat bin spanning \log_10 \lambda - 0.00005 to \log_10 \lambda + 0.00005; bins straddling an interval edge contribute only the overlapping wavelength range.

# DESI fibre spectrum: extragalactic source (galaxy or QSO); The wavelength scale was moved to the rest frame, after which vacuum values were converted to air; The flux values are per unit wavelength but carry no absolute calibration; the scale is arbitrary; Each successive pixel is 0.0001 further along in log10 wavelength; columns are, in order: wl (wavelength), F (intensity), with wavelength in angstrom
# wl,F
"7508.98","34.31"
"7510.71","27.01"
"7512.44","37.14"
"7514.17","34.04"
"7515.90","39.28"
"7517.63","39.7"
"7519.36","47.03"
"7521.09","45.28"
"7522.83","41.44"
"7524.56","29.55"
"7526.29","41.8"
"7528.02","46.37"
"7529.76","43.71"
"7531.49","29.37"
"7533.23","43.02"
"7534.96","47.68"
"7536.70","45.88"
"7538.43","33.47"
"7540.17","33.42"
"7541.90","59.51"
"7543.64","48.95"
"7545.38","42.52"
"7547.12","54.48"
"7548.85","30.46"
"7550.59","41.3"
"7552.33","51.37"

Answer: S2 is 45.88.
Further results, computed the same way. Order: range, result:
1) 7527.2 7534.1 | 46.37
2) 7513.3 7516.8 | 39.28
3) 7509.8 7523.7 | 47.03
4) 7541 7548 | 59.51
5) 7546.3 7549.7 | 54.48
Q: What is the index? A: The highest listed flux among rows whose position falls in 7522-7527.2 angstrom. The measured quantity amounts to 41.8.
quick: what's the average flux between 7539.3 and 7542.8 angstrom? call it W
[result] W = 46.5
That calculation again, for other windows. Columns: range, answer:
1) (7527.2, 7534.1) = 40.6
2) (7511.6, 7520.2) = 39.4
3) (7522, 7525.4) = 35.5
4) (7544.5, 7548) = 48.4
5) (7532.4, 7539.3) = 42.5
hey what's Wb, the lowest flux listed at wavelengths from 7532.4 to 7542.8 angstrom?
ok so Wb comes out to 33.42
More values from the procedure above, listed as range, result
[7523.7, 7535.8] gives 29.37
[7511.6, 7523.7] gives 34.04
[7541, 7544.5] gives 48.95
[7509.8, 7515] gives 27.01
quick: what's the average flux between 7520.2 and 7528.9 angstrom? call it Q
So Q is 40.9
